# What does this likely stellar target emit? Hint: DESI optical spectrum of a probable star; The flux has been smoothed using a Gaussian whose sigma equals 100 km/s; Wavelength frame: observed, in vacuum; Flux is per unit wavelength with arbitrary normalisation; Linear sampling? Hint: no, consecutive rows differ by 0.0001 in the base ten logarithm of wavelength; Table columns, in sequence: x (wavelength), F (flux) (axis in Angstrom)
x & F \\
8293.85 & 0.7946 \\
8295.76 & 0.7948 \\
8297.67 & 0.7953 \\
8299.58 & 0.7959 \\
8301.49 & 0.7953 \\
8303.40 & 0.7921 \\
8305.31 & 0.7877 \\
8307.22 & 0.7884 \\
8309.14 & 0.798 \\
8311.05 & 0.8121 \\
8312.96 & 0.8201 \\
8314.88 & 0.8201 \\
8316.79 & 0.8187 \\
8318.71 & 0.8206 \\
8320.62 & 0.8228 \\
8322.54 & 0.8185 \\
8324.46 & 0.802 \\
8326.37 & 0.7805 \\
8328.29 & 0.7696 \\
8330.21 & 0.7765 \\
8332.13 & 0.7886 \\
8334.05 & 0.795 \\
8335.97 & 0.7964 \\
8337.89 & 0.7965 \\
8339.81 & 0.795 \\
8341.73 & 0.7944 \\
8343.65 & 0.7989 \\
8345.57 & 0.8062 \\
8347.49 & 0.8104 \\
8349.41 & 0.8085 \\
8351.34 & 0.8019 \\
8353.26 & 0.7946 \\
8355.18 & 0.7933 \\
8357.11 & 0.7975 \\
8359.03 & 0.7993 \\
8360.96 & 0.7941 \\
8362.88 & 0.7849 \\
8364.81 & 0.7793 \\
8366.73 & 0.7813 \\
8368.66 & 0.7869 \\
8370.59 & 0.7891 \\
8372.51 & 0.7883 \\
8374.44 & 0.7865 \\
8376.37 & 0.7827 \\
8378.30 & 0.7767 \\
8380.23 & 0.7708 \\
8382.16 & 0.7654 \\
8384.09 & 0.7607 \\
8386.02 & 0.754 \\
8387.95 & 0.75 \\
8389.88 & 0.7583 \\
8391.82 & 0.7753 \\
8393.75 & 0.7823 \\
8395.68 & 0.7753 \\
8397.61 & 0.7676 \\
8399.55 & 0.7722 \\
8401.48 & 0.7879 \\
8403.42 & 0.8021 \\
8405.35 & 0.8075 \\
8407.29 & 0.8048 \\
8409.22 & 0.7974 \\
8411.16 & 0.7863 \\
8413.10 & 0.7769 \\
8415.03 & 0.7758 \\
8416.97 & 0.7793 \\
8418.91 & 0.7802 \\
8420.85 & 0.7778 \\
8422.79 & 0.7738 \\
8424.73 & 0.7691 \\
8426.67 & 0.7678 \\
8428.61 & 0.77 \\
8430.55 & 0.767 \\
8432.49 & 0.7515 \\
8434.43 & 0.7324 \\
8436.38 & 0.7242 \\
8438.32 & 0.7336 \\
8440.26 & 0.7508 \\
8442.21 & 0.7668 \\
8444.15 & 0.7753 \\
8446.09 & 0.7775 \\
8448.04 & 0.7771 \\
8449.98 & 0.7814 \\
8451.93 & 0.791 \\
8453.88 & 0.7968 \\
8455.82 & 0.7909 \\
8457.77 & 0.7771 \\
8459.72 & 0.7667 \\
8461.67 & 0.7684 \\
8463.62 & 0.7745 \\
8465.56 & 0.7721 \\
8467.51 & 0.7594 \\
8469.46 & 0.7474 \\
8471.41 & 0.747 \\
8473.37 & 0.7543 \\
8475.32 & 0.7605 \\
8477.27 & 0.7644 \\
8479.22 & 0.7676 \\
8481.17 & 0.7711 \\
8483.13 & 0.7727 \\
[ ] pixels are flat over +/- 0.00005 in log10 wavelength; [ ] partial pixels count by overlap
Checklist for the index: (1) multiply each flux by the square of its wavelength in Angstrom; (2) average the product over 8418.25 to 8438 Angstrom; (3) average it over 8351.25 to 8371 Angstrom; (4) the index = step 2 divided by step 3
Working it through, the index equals 0.98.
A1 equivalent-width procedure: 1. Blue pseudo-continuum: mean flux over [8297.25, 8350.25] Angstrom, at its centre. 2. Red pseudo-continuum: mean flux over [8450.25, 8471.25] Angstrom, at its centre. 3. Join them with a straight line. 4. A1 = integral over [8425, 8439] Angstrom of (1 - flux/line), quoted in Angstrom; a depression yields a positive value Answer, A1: 0.5 Angstrom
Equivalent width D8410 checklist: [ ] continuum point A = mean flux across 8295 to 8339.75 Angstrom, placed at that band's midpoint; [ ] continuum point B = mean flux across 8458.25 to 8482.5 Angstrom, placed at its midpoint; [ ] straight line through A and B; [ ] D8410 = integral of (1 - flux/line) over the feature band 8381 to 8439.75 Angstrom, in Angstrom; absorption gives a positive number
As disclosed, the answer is 0.50 Angstrom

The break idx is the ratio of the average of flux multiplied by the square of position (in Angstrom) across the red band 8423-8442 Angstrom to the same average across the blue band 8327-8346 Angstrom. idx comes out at 1.0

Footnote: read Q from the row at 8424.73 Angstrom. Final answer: 0.7691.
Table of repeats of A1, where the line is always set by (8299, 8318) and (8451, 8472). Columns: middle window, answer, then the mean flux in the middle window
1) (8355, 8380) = 0.14 Angstrom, 0.787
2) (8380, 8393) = 0.42 Angstrom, 0.762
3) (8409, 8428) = 0.09 Angstrom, 0.777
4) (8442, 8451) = -0.01 Angstrom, 0.777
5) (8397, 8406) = -0.03 Angstrom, 0.787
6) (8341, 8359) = -0.13 Angstrom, 0.801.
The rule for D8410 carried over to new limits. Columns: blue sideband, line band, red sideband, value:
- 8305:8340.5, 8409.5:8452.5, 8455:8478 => 0.33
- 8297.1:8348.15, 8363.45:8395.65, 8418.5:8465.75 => 0.43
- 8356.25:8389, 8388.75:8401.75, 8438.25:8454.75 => 0.08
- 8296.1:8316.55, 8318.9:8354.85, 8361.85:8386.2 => -0.32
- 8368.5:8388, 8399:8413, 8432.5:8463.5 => -0.40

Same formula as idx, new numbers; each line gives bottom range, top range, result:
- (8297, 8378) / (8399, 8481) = 0.99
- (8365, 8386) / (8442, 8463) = 1.02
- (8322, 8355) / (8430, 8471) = 0.99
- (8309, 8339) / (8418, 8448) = 0.97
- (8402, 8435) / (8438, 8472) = 1.00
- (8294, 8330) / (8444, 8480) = 1.00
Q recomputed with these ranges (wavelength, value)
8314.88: 0.8201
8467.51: 0.7594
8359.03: 0.7993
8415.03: 0.7758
